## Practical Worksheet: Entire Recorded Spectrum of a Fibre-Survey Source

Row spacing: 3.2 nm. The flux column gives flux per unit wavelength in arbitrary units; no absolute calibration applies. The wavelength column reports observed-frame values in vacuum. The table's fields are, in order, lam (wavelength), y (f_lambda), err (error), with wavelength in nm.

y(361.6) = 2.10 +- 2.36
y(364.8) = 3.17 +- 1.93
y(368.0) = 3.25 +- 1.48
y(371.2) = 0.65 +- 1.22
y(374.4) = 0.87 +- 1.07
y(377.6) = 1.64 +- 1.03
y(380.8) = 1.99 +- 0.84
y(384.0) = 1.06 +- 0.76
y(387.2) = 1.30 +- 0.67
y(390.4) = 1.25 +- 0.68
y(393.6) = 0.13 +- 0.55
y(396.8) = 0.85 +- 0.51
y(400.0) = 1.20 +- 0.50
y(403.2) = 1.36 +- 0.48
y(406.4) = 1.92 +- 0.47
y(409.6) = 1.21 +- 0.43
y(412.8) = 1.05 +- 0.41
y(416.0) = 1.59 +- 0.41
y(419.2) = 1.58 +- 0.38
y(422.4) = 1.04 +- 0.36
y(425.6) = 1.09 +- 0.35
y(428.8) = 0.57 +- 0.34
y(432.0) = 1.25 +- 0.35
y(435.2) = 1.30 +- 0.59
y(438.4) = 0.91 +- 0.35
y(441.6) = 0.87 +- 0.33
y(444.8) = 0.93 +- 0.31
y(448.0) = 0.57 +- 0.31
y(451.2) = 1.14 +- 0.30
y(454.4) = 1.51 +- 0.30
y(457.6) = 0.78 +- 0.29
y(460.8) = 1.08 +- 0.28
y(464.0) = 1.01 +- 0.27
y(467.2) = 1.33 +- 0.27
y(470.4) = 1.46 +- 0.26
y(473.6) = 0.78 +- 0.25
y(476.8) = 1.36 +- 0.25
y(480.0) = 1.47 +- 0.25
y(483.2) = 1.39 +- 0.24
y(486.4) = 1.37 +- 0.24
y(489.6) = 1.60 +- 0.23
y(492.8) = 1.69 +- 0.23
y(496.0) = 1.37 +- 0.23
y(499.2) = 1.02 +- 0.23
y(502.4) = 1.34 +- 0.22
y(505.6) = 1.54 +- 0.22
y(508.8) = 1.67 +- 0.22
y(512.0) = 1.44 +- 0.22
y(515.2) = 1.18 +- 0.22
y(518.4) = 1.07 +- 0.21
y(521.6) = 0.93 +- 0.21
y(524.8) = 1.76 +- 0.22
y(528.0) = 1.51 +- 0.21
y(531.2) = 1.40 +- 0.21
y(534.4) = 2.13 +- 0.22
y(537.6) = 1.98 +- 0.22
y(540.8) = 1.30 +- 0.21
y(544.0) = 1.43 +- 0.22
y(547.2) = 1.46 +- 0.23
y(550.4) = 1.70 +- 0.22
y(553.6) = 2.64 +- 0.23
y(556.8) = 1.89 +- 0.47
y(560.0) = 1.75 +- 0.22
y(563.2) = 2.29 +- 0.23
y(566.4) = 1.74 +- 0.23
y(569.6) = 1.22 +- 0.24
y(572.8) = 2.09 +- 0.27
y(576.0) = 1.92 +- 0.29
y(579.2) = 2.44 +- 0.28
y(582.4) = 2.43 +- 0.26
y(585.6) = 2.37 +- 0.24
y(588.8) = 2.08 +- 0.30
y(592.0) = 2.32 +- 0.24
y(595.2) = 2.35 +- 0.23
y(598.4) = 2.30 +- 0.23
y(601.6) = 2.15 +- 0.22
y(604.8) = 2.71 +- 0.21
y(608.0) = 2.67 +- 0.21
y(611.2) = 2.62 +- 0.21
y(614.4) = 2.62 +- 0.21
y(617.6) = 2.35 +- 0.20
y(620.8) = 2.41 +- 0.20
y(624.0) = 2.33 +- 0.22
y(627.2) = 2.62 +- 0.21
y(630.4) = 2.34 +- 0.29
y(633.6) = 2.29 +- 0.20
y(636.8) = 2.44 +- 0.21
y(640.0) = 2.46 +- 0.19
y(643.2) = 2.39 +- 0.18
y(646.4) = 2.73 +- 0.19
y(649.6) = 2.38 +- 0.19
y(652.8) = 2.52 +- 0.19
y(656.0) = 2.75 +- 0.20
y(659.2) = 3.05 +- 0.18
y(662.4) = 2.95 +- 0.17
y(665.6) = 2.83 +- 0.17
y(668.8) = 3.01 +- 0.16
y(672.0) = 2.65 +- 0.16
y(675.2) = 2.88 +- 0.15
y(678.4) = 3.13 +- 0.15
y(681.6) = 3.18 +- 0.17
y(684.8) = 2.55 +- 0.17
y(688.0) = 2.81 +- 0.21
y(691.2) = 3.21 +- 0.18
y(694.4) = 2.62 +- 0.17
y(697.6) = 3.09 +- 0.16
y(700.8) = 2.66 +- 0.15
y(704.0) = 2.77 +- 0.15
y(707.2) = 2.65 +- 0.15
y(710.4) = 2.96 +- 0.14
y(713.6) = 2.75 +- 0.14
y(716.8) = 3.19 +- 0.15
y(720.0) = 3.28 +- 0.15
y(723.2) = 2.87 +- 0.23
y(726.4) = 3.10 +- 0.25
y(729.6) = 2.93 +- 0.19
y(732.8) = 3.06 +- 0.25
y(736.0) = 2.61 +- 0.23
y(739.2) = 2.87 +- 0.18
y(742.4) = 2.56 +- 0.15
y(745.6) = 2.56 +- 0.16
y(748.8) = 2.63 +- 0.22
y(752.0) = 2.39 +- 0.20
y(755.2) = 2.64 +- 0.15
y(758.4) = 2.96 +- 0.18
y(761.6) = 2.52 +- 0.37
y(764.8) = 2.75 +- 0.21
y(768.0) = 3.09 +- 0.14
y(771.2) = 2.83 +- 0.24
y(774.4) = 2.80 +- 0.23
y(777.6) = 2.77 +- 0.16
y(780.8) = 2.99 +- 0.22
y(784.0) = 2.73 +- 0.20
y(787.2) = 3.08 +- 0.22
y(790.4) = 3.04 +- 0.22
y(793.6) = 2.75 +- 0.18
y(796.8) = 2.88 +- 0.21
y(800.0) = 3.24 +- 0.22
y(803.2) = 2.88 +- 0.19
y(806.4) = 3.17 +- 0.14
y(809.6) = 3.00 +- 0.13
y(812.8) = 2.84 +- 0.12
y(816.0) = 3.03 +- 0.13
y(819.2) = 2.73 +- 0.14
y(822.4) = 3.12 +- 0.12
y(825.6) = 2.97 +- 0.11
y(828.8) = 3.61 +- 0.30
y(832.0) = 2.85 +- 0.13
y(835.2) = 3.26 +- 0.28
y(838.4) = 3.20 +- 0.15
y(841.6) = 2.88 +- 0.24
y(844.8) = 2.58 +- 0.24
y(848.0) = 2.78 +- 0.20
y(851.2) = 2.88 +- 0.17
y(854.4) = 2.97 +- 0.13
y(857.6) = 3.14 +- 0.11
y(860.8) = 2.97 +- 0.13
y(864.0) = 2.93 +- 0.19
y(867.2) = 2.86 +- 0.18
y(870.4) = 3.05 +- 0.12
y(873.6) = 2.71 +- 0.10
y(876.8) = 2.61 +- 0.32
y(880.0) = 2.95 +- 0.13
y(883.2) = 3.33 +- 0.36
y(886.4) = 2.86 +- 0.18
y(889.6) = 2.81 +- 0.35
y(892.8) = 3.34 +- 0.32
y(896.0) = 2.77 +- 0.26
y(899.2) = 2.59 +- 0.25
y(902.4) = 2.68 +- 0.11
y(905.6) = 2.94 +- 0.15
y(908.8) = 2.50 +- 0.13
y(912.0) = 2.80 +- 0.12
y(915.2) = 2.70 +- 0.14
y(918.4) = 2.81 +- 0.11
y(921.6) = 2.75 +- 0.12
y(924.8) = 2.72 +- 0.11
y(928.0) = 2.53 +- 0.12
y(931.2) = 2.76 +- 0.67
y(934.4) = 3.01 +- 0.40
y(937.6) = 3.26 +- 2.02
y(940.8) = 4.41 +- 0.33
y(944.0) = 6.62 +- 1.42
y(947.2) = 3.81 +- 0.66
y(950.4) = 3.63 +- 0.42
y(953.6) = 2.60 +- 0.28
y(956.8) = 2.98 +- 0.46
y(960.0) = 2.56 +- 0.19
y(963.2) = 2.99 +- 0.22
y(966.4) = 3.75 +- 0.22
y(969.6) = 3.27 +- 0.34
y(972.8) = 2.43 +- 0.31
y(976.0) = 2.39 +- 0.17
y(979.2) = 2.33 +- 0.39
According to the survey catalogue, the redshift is 0.44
